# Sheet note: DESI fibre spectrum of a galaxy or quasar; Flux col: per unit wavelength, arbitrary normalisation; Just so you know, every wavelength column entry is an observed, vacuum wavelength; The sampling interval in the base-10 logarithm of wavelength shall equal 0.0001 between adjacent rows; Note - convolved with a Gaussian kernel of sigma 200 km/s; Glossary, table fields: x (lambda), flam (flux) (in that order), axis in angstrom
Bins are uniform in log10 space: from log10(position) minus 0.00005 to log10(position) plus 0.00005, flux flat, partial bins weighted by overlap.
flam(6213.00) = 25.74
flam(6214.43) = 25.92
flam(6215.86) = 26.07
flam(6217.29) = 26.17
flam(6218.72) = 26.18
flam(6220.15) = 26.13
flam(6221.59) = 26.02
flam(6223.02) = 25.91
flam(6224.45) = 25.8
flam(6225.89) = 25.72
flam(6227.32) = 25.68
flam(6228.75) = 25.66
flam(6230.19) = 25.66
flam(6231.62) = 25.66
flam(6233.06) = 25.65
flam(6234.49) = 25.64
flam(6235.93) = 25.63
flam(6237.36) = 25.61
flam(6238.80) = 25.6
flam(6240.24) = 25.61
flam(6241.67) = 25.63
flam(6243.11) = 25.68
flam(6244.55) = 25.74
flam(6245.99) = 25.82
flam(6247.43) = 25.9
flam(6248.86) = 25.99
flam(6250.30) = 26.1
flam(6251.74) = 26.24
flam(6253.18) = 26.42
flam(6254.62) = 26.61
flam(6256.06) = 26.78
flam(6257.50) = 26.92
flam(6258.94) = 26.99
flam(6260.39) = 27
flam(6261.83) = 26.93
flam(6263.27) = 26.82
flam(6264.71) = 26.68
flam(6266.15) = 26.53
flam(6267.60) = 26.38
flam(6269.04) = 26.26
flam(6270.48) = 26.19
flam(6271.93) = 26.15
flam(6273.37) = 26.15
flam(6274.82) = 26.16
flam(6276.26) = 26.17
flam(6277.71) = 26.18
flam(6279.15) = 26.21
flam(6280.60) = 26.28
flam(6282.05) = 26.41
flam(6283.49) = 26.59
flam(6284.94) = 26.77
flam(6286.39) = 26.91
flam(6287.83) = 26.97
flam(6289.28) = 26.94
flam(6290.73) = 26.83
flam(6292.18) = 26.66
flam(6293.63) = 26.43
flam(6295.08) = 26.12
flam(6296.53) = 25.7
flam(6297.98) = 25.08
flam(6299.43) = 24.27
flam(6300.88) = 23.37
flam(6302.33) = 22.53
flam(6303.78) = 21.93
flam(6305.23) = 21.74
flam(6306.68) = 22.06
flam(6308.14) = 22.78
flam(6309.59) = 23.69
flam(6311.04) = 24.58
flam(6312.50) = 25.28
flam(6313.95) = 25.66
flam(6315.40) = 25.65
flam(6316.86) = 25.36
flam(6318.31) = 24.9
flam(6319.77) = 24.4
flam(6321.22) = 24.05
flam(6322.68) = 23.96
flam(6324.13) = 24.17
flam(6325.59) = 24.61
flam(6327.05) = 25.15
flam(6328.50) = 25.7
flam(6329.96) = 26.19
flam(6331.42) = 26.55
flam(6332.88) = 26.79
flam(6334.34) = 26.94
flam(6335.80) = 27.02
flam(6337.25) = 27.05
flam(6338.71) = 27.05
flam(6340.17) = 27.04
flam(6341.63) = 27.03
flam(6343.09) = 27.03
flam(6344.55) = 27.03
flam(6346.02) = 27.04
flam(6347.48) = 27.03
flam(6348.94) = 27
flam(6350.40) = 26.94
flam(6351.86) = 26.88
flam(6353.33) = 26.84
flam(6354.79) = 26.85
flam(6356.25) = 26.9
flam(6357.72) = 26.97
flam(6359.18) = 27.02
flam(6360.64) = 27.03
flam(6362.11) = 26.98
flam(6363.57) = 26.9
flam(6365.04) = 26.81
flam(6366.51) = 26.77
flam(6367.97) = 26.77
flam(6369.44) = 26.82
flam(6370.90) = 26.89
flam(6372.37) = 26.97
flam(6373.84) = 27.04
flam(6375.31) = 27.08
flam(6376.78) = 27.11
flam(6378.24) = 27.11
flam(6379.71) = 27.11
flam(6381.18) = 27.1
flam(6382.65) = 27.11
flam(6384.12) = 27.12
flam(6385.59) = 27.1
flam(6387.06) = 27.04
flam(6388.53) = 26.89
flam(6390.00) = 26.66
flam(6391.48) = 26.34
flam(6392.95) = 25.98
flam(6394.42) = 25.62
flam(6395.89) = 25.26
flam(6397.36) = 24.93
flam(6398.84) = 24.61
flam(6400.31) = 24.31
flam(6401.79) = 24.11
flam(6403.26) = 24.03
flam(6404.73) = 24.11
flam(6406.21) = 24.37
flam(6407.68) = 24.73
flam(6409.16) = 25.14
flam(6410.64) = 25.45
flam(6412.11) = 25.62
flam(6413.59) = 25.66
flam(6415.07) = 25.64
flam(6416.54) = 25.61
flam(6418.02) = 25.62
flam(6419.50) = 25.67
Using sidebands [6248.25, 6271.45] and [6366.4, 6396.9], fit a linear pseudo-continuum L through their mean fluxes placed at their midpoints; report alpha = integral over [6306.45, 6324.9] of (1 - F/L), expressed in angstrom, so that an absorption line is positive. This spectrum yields 1.54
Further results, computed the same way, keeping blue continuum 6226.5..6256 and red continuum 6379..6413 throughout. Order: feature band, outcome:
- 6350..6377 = -1.3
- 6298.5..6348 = 1.2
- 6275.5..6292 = -0.5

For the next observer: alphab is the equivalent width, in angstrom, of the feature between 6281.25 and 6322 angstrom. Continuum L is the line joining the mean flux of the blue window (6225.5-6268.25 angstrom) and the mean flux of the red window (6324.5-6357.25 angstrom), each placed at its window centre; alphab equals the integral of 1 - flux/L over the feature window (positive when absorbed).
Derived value 2.20 angstrom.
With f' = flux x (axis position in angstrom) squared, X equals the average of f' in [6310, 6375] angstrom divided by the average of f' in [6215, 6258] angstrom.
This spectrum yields 1.0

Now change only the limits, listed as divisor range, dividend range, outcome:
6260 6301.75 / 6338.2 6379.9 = 1.05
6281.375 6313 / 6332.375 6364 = 1.10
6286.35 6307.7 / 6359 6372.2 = 1.11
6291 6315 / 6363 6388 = 1.14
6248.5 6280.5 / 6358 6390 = 1.06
